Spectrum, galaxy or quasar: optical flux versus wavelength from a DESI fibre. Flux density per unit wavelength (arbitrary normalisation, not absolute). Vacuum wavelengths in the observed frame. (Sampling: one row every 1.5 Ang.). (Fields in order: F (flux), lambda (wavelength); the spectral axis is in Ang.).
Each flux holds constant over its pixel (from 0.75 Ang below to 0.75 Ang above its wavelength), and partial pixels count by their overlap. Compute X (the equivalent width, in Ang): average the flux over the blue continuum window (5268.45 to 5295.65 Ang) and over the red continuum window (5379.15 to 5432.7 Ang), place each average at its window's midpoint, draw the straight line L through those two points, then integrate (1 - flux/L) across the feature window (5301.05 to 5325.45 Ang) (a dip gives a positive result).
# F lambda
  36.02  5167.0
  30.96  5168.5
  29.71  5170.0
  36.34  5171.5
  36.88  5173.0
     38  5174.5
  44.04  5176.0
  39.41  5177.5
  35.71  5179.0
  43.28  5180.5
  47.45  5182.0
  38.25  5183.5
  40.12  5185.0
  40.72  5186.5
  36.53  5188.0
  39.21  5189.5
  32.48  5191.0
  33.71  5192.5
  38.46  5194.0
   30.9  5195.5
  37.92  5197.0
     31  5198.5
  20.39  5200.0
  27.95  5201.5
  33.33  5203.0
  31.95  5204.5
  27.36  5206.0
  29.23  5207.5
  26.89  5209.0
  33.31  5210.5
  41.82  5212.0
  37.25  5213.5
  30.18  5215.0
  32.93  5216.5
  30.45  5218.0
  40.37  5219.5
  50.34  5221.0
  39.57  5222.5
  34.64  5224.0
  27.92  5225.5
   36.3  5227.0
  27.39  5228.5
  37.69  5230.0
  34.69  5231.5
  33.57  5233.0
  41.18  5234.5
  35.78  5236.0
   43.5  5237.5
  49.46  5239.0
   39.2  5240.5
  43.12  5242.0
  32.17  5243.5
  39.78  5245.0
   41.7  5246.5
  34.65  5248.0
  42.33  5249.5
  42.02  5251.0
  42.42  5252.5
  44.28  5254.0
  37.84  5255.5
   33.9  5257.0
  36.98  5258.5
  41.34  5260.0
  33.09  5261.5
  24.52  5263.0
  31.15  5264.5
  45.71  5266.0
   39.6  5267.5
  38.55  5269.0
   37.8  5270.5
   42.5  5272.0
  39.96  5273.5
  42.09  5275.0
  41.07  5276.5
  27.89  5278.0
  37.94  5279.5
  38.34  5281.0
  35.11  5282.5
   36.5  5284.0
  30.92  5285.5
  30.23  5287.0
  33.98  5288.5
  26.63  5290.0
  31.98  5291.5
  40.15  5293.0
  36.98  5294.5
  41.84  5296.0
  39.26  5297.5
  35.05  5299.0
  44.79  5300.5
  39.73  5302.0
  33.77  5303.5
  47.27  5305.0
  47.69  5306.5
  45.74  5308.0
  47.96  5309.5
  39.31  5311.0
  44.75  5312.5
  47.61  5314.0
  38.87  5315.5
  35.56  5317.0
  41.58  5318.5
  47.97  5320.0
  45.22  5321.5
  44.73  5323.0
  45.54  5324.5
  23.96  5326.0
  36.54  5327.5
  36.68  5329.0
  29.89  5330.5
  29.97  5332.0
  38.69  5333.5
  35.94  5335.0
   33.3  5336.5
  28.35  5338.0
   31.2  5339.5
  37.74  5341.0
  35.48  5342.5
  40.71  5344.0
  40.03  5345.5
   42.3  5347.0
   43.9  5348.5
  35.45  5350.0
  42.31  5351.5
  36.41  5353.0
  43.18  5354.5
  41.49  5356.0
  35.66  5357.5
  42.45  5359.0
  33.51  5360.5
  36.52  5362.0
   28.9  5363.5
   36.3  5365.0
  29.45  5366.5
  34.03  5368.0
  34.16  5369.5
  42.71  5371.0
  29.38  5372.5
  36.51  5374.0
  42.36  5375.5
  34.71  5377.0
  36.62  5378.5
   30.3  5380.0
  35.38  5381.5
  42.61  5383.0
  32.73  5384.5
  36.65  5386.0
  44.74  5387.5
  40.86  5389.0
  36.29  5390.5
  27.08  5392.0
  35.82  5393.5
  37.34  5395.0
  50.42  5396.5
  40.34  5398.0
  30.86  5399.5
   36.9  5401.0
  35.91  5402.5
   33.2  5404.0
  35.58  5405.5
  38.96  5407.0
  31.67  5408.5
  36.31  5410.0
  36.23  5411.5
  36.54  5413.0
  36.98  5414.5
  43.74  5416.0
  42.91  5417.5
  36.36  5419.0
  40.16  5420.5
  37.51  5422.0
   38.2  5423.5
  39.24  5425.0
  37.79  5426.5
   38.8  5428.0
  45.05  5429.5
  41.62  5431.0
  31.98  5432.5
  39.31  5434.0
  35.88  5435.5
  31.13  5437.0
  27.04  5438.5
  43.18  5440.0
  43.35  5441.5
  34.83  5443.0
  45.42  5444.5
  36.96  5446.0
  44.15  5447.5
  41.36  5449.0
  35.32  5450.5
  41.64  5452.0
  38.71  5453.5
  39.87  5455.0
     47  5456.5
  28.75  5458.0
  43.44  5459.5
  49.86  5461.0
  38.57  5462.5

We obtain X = -4.5 Ang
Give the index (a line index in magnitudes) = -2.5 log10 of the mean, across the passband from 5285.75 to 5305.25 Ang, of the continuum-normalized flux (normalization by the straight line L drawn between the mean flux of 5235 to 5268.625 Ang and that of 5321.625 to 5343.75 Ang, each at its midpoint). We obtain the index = 0.01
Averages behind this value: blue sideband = 38.9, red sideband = 35.3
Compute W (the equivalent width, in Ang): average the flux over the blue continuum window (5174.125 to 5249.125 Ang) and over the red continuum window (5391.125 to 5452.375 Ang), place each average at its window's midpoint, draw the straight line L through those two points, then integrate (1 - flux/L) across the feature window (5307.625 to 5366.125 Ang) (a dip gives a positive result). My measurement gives -1.87 Ang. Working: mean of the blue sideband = 36.3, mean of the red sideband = 37.9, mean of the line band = 38.4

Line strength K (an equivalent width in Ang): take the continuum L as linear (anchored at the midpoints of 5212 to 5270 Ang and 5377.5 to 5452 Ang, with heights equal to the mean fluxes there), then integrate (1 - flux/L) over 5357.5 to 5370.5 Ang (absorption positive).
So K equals 1.1 Ang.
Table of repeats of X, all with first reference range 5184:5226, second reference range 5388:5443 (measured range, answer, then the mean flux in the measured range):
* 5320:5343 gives 0.2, 36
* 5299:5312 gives -2.6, 42.8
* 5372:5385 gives 0.4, 35.8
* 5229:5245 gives -1.9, 38.9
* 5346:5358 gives -1.2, 40.2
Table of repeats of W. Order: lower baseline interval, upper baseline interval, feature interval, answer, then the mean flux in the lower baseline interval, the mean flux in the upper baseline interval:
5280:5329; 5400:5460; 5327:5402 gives 4.0 Ang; 39.2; 38.2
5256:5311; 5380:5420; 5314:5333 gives -0.4 Ang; 37.7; 37.3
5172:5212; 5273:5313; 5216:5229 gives 0.2 Ang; 35.3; 38.4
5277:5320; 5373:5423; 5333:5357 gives 0.1 Ang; 38.7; 37.3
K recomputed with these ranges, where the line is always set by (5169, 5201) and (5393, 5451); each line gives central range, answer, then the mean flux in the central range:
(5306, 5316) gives -1.9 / 44.6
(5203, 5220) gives 1.8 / 32.8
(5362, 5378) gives 1.2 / 35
